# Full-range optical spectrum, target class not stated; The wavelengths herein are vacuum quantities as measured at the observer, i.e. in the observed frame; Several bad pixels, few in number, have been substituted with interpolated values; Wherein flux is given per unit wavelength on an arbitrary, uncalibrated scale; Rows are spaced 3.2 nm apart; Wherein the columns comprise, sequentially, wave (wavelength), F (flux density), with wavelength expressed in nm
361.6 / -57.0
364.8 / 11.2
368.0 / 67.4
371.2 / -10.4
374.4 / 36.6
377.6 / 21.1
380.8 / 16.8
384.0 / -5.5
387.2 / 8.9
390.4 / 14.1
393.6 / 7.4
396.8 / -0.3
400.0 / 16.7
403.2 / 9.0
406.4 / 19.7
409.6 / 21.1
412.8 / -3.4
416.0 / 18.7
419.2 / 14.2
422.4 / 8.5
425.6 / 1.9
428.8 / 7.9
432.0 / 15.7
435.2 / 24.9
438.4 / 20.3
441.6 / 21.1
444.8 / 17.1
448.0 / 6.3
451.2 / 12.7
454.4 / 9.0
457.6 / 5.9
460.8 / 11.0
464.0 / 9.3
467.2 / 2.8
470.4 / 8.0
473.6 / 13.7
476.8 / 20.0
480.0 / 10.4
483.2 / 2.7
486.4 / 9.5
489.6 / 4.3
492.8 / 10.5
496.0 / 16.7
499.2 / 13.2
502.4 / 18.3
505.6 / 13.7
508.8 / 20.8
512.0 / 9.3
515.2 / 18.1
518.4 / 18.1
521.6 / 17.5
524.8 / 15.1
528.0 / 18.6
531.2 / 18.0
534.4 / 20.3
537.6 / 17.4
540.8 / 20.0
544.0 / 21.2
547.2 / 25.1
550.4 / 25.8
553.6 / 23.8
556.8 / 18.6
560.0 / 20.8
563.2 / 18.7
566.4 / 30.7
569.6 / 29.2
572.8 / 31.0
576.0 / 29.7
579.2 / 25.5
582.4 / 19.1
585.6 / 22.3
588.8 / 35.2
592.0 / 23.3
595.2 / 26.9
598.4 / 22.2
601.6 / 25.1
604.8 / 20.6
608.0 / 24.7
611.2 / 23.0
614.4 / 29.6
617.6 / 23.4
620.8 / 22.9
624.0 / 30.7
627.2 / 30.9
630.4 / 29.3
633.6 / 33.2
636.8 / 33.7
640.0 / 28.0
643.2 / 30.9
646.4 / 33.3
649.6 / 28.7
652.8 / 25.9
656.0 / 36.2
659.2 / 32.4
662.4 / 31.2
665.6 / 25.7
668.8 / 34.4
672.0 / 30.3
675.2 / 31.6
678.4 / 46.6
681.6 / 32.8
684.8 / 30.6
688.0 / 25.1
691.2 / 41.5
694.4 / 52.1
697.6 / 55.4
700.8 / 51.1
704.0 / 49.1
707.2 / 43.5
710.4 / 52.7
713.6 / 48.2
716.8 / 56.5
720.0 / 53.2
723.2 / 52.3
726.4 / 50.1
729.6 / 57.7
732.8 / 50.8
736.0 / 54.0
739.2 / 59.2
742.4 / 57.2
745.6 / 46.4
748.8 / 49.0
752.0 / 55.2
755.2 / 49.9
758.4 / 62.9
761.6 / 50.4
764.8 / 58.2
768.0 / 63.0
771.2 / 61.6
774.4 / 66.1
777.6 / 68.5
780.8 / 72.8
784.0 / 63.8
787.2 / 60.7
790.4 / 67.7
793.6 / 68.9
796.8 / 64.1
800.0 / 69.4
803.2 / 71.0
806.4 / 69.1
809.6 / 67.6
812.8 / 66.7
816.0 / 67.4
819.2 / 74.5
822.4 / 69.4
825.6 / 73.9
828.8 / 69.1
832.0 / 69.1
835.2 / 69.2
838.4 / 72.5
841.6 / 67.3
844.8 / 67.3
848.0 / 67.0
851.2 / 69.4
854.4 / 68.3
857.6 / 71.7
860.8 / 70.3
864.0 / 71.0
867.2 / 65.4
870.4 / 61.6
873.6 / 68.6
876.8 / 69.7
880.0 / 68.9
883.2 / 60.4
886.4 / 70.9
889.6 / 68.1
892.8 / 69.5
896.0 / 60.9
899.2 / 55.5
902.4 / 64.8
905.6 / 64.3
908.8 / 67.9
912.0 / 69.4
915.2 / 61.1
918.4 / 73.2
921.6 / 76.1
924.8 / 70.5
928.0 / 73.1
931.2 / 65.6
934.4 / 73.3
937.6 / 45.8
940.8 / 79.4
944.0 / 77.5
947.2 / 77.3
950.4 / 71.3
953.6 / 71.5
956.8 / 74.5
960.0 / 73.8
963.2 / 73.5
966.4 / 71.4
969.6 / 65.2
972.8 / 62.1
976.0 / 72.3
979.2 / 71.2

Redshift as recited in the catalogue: 0.736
